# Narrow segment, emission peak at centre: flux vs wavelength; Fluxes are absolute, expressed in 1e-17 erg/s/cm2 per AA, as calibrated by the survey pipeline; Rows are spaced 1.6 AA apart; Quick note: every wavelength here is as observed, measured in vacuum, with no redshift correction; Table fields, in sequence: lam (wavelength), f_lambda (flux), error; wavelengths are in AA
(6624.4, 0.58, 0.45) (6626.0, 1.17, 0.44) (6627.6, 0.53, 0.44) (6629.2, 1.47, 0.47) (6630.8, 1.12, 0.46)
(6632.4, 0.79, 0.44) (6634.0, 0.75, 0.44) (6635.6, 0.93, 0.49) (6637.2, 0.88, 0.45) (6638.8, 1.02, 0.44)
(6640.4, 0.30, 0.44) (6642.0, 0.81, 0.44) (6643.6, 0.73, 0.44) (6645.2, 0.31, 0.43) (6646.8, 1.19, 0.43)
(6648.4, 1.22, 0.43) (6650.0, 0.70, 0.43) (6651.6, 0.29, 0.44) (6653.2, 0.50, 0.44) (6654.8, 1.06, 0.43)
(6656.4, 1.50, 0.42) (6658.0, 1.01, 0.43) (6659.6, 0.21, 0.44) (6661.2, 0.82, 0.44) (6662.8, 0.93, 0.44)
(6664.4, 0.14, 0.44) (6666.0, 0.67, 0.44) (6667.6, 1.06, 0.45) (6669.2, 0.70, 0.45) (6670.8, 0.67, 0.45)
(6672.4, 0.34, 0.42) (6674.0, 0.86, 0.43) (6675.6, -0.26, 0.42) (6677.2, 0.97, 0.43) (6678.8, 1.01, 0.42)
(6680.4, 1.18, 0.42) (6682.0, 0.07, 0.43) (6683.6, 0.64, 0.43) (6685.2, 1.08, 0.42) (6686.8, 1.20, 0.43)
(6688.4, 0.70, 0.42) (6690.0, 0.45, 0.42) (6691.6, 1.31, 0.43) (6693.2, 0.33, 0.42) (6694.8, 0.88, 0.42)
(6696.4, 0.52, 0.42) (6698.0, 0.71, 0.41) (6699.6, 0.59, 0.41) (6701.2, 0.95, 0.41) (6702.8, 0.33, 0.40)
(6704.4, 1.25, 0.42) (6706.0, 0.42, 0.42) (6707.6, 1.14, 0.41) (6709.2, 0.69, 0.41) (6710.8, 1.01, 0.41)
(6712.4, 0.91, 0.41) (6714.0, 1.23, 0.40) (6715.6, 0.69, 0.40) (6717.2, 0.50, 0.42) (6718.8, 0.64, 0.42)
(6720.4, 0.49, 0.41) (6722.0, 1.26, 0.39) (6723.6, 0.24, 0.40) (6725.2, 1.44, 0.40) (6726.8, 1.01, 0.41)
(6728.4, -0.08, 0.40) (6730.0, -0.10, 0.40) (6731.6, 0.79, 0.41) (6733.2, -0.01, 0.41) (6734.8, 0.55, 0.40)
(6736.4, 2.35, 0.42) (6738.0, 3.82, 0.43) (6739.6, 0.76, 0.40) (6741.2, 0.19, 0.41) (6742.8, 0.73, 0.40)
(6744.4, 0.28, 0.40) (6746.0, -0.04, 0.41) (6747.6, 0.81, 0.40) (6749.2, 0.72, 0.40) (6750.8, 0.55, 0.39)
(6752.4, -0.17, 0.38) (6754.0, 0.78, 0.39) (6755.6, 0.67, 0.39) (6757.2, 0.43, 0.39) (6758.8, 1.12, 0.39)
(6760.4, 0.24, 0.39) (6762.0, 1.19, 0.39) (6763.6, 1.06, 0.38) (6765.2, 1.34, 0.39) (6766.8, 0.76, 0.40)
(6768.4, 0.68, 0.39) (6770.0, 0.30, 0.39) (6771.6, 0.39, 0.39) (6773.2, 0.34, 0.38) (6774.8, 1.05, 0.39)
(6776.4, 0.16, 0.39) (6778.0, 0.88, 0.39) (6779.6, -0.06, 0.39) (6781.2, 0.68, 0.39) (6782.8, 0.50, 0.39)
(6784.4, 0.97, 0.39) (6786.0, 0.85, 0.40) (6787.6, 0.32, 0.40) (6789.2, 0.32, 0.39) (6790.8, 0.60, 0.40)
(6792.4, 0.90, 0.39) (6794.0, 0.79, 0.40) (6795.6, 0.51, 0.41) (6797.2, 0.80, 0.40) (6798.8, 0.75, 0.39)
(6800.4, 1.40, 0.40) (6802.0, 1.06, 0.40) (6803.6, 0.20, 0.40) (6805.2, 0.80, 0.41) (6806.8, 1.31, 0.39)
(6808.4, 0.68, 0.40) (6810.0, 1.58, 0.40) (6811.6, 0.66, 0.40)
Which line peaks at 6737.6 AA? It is Halpha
